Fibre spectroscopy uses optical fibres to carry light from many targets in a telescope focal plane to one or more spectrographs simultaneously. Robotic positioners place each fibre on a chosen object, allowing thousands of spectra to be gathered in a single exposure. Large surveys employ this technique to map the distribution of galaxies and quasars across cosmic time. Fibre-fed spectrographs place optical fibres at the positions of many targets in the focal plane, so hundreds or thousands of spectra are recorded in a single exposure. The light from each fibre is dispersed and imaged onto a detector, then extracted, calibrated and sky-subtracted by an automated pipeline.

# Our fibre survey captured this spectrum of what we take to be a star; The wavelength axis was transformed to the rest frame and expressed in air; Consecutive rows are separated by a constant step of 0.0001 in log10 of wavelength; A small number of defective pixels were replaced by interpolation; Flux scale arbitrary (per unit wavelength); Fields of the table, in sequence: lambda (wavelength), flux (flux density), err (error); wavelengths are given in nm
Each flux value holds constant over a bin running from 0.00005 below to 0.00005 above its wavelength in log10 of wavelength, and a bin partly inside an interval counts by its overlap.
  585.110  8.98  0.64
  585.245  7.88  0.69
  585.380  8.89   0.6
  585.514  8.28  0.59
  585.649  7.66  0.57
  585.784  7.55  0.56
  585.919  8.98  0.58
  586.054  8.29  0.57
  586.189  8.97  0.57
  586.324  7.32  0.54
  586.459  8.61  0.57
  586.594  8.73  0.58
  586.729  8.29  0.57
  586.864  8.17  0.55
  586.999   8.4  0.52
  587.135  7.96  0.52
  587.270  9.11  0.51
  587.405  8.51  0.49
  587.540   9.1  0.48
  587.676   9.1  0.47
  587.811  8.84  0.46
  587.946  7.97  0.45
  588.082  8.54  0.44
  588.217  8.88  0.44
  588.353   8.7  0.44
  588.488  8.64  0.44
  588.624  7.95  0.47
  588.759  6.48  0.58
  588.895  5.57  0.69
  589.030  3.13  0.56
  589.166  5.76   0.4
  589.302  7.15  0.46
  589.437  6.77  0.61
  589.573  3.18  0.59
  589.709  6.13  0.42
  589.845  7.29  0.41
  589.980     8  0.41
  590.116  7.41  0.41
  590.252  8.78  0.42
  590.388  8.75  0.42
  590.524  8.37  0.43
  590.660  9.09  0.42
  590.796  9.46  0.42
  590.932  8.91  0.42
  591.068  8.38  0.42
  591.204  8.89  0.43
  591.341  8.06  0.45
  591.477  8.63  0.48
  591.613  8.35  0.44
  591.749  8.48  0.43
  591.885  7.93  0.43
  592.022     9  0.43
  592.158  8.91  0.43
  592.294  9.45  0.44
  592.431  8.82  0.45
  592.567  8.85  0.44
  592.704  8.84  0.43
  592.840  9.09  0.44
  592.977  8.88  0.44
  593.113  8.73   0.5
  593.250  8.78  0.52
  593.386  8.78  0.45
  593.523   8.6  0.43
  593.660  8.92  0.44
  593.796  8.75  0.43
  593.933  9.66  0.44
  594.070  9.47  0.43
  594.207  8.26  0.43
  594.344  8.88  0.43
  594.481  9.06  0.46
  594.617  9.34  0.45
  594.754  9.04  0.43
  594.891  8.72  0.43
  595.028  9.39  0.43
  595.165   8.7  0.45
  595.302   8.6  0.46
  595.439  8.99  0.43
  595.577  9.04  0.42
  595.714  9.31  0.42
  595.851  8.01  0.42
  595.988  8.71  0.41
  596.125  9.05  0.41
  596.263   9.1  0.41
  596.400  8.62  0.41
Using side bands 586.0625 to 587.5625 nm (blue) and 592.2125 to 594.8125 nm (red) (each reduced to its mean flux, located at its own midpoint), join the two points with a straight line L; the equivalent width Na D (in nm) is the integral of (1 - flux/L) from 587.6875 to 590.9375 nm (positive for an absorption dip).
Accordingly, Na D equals 0.432 nm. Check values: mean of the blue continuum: 8.45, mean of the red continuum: 8.96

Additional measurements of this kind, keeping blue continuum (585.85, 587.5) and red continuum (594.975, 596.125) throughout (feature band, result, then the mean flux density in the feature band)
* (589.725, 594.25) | 0.02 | 8.66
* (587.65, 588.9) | 0.05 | 8.16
